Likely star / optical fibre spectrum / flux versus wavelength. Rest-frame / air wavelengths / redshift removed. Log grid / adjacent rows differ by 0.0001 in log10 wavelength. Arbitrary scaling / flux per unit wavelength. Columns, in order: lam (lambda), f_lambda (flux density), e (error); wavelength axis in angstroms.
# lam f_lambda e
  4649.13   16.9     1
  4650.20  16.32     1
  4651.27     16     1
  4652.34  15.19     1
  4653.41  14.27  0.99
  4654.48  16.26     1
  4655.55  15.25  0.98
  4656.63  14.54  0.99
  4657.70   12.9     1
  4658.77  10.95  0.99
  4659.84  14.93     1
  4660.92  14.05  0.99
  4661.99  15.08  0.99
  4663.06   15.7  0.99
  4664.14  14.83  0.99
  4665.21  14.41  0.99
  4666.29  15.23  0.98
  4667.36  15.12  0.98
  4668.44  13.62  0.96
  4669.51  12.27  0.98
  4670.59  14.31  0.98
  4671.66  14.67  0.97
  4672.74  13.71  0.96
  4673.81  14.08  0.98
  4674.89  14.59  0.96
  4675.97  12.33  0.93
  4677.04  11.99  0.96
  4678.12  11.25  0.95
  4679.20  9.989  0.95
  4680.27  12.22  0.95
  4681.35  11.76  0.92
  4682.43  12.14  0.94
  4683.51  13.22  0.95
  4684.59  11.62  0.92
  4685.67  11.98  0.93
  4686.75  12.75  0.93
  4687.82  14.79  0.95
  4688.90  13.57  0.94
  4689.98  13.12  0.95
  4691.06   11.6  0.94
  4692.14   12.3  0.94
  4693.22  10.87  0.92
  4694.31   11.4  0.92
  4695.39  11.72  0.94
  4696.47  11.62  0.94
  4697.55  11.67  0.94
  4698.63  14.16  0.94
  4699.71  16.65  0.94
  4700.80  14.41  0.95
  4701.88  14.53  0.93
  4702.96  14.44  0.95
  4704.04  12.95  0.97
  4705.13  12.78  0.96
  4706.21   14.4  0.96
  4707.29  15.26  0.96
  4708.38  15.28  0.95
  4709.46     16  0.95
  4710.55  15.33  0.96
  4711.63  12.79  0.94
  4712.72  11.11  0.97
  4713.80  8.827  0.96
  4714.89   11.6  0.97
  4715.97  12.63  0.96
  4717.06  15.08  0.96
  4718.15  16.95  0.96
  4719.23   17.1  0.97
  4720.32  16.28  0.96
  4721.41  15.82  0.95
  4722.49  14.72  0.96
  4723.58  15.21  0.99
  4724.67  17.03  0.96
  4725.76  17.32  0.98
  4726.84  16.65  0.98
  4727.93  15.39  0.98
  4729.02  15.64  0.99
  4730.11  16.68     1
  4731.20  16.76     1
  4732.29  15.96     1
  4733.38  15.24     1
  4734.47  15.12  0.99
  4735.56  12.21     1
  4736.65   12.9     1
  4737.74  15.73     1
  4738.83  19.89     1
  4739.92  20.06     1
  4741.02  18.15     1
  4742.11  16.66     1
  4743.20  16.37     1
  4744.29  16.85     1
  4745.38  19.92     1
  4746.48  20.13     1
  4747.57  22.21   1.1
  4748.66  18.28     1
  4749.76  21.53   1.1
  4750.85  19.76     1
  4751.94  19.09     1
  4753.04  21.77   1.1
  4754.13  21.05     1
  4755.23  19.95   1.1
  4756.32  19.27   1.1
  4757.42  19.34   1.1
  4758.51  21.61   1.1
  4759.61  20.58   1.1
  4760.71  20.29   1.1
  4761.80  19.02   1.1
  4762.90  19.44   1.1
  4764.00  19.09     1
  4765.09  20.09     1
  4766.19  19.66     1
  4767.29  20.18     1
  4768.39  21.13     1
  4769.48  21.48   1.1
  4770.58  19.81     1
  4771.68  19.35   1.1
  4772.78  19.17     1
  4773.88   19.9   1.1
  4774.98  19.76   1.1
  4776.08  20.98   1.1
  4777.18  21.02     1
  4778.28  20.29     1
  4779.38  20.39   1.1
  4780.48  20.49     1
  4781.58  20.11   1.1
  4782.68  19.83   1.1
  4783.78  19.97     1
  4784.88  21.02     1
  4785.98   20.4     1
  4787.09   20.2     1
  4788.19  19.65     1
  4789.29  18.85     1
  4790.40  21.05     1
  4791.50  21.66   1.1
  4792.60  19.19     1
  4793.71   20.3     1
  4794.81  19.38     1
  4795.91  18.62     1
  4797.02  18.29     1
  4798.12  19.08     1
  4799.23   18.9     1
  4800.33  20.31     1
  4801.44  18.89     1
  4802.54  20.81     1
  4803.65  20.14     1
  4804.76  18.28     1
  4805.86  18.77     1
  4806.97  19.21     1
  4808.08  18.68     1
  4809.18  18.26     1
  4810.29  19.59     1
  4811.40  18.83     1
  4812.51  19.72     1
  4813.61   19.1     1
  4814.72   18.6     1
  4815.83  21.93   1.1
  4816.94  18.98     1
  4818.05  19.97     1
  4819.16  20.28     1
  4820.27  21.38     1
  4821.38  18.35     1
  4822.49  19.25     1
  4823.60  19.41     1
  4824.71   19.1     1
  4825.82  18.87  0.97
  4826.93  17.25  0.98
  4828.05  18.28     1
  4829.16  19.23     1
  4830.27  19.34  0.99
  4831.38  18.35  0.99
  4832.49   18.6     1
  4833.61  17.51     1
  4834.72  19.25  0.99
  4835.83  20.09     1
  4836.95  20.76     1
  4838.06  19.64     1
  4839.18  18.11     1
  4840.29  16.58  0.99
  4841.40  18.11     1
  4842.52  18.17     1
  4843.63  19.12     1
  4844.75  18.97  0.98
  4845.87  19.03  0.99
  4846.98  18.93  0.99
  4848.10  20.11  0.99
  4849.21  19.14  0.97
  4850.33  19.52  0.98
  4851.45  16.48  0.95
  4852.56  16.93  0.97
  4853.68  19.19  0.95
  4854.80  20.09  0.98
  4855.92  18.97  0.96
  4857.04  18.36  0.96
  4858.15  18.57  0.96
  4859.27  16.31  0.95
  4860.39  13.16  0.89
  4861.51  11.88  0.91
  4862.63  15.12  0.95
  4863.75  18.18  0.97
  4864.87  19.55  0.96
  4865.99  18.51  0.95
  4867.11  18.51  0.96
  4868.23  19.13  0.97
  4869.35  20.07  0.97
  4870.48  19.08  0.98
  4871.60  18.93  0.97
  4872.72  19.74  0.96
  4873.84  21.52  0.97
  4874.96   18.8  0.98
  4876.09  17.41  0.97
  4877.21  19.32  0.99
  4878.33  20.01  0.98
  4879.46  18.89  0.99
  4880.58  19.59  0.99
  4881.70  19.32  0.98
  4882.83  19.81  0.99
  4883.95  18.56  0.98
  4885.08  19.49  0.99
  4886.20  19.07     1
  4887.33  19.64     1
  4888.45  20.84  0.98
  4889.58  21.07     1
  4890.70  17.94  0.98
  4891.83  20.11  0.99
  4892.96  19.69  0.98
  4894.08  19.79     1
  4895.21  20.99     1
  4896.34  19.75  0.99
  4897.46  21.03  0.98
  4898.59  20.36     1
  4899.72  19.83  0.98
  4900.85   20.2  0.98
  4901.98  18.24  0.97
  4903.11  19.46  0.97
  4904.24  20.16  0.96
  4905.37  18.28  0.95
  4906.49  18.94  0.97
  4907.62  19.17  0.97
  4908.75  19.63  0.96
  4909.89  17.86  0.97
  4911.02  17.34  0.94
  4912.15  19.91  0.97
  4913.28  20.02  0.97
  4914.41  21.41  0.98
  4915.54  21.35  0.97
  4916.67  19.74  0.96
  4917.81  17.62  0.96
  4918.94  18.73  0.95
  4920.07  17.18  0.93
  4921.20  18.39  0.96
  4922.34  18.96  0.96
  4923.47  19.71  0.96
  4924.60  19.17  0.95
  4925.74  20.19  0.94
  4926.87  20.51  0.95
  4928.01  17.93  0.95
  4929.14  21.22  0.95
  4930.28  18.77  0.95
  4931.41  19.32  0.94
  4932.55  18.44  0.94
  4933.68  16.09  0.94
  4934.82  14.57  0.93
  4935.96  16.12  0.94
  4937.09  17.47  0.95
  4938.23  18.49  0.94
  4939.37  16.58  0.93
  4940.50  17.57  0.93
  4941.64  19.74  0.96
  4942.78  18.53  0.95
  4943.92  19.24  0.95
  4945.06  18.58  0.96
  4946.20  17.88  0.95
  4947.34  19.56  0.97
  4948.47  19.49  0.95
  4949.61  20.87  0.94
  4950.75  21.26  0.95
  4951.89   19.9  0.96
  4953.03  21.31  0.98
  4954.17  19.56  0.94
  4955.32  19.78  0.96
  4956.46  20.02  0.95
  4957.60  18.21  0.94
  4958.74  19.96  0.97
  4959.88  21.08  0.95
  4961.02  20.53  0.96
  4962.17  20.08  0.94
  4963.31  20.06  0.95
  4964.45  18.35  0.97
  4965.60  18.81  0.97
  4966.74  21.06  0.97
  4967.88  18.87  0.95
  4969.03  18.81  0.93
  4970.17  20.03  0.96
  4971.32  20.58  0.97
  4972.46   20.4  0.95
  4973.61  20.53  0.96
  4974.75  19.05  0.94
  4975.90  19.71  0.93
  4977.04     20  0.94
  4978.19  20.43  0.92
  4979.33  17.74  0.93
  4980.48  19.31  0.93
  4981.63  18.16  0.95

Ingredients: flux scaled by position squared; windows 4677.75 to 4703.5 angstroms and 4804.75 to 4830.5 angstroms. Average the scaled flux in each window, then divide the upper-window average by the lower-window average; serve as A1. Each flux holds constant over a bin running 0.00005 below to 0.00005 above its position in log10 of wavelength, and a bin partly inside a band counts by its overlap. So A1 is 1.6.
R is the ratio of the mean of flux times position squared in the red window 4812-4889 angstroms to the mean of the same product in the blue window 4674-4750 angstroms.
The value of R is 1.36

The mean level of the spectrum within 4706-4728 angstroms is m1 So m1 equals 14.8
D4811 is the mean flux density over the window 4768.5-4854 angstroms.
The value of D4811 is 19.4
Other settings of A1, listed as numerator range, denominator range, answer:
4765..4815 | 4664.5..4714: 1.56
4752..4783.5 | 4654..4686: 1.56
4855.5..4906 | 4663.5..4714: 1.56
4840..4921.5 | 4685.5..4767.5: 1.25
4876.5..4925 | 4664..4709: 1.61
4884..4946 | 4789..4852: 1.03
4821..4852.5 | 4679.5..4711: 1.50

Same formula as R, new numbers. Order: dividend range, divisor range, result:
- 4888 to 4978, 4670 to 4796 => 1.26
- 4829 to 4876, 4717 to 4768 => 1.07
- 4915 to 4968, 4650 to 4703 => 1.58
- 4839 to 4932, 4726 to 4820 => 1.04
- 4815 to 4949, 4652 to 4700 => 1.55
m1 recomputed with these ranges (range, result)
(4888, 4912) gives 19.6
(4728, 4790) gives 19.1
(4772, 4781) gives 20.2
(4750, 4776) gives 20.1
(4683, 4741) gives 14.4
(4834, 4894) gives 18.8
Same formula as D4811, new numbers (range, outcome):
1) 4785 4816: 19.5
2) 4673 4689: 12.5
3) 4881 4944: 19.1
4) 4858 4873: 17.6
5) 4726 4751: 17.3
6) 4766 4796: 20.2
